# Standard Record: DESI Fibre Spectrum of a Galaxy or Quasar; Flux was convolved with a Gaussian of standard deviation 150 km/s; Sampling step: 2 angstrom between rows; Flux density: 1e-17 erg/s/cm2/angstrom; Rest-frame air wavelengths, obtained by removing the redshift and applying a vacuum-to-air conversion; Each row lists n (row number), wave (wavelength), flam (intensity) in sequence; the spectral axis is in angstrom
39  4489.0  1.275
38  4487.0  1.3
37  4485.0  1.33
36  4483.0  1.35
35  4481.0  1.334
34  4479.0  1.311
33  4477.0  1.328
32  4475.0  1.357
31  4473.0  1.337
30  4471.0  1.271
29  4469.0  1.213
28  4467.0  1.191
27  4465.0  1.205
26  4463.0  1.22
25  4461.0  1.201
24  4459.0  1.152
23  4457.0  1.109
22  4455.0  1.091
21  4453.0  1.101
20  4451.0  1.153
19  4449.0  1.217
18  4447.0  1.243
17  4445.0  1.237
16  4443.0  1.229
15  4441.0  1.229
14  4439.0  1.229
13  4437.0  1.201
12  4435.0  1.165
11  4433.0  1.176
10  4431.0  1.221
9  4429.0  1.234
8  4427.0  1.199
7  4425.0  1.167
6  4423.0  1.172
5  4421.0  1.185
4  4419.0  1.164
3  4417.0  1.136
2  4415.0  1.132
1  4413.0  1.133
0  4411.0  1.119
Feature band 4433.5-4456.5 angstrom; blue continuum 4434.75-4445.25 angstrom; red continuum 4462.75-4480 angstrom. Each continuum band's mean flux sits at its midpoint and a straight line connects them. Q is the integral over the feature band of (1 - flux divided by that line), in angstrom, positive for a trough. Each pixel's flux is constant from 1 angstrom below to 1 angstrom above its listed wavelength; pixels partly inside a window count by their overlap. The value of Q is 0.7 angstrom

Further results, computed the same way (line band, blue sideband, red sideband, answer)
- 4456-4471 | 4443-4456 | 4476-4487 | 0.6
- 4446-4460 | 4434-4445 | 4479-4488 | 1.1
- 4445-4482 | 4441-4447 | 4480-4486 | 1.8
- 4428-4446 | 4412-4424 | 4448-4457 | -1.1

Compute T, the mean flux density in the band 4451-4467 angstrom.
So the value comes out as 1.16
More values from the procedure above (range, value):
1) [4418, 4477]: 1.2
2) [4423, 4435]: 1.19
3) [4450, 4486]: 1.24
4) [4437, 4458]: 1.18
